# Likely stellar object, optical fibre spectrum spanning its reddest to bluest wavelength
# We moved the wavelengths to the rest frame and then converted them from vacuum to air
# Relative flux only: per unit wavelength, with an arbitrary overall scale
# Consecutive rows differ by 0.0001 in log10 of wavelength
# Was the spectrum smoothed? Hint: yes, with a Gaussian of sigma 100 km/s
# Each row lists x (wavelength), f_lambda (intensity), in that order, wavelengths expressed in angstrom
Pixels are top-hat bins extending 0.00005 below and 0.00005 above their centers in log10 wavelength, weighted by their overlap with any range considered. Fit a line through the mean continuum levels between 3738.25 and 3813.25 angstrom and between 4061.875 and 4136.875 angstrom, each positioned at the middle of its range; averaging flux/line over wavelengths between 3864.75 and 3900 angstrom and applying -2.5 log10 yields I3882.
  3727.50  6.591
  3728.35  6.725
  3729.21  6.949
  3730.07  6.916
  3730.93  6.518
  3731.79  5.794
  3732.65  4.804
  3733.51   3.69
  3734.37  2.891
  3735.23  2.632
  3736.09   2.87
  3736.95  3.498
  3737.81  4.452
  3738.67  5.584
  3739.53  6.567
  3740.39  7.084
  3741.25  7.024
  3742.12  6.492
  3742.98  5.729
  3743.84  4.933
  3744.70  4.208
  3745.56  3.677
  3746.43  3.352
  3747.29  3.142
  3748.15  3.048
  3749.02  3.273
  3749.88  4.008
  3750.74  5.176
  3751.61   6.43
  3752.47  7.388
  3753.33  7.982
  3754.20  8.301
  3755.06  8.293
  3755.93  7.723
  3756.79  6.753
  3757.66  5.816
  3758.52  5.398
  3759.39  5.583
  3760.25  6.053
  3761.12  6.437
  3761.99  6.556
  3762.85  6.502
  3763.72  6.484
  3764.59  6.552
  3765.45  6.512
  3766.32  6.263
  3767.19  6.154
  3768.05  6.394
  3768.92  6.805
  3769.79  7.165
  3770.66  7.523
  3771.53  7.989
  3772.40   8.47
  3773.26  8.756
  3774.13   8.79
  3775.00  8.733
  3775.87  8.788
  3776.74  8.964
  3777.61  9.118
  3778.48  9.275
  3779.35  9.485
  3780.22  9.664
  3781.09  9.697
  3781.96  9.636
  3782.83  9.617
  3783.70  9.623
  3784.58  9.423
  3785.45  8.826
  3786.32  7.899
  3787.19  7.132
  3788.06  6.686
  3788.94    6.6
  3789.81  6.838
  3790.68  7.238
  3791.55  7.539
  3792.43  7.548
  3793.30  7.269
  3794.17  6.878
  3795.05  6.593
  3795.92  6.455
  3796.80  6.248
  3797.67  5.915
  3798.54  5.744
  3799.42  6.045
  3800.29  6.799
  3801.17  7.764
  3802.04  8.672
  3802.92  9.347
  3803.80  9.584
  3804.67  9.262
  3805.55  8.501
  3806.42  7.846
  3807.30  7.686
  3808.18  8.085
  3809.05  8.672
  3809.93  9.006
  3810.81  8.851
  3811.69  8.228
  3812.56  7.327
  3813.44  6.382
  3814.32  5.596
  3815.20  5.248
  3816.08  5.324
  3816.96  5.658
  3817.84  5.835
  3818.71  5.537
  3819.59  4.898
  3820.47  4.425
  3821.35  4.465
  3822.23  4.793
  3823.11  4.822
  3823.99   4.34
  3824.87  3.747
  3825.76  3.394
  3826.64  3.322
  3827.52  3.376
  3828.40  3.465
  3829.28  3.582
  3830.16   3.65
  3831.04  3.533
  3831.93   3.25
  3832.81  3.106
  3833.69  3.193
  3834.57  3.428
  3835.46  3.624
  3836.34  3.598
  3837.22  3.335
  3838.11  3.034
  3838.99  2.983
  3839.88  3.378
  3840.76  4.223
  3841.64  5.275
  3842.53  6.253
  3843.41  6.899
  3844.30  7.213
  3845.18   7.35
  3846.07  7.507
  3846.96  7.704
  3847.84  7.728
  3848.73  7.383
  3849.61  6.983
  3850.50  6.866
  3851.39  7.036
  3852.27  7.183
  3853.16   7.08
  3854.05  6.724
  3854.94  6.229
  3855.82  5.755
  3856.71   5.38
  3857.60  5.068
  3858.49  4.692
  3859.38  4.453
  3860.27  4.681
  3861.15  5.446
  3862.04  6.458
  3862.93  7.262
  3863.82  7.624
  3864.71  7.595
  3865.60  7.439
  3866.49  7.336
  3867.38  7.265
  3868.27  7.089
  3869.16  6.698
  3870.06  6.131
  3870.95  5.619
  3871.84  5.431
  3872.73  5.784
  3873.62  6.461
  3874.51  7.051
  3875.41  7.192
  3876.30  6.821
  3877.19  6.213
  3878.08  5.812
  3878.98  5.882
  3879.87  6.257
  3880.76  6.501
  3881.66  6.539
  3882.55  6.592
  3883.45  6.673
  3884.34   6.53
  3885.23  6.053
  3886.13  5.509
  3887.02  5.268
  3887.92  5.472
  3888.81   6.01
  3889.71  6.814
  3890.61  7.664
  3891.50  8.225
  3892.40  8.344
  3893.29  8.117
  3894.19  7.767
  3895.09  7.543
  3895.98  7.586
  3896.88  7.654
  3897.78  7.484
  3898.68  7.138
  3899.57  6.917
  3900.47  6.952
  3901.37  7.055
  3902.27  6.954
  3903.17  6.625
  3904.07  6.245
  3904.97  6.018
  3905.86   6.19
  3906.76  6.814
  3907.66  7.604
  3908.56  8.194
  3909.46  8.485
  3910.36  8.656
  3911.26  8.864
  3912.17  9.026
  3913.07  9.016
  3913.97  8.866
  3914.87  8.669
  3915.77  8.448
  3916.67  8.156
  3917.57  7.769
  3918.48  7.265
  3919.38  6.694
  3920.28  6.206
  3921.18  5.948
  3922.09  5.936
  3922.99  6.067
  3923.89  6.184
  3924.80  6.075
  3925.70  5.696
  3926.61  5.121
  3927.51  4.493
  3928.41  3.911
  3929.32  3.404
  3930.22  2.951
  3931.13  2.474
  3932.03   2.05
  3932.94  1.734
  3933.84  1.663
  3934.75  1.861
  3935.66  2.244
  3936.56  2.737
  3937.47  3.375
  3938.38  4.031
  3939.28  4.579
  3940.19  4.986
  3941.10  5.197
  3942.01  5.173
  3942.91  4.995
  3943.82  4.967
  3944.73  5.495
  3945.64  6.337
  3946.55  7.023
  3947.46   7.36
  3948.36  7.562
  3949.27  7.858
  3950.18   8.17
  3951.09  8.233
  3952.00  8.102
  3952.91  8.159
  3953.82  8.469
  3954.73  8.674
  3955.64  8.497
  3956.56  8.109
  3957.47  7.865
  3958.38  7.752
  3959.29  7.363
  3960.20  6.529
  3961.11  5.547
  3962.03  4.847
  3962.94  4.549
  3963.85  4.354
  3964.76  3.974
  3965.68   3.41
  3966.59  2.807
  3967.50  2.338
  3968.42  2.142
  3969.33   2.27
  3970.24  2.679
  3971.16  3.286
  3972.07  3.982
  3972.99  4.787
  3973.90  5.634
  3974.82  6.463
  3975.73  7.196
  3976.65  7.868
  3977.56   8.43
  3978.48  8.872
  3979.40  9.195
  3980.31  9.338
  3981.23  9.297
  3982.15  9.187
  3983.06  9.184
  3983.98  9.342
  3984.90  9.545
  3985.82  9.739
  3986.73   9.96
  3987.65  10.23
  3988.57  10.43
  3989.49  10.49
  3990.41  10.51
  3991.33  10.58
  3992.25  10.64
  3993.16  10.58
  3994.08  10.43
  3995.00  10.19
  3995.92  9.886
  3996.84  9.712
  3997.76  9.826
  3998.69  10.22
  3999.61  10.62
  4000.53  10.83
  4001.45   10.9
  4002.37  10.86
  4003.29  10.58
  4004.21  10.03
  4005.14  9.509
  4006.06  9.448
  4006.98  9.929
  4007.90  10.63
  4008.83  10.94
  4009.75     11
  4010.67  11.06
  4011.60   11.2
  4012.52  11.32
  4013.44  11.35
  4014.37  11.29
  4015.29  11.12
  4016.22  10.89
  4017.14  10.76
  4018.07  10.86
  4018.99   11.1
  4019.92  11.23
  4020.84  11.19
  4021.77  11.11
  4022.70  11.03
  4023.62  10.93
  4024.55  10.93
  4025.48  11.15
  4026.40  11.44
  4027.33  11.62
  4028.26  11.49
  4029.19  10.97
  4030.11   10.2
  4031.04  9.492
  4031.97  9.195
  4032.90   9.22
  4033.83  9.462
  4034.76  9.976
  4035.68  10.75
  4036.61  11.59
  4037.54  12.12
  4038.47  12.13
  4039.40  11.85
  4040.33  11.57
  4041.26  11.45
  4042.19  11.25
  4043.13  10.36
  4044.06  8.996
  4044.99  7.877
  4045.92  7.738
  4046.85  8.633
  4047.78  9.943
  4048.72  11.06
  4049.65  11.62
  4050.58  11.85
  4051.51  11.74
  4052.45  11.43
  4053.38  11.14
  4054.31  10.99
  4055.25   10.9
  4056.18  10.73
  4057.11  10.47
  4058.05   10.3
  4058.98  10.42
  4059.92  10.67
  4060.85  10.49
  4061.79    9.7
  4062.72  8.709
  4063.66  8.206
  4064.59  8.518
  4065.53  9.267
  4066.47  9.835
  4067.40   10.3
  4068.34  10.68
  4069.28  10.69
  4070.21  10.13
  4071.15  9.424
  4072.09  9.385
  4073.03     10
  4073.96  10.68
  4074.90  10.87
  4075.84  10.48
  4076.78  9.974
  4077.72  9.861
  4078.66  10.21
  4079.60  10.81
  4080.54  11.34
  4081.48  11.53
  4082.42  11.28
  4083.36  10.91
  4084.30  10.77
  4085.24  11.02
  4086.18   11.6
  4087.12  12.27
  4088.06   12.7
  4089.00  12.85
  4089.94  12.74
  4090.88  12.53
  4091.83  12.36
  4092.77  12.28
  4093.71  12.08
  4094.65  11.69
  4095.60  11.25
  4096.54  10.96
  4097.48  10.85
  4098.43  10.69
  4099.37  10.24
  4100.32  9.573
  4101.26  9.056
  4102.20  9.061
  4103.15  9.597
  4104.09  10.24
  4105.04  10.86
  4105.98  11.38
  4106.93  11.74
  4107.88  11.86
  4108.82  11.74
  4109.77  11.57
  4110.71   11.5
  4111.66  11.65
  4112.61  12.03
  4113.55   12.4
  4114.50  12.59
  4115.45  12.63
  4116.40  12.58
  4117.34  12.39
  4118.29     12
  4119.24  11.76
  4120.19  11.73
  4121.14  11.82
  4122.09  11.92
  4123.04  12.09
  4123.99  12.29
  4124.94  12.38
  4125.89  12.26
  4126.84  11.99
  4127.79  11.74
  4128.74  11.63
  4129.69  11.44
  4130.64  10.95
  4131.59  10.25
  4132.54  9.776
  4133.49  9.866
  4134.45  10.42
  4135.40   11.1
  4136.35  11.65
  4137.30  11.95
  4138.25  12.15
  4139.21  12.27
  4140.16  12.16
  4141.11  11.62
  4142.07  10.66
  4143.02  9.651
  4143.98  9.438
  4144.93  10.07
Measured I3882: 0.25 mag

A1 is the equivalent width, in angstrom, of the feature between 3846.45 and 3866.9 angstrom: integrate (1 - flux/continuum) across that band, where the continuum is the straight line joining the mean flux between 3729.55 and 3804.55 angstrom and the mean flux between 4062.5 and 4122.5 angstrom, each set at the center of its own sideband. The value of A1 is 3.6 angstrom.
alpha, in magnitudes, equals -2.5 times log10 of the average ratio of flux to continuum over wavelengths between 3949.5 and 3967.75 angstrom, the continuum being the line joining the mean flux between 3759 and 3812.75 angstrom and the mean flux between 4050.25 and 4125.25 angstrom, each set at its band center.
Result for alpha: 0.43 mag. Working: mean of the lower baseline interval 7.75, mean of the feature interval 6.45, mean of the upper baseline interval 11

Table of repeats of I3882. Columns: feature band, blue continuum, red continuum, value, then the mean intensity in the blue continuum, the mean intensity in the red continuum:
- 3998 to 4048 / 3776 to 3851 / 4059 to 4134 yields -0.08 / 6.44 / 11.1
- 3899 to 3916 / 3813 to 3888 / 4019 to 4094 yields -0.09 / 5.58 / 10.7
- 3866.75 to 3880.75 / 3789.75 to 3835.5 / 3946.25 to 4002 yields 0.04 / 6.01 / 7.75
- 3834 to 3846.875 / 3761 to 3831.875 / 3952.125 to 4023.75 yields 0.43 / 6.94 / 8.68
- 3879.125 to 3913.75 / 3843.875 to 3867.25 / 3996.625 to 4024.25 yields 0.08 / 6.63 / 10.7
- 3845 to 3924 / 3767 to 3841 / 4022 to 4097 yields 0.14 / 6.54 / 10.7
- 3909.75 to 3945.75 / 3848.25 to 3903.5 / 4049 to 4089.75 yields 0.37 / 6.62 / 10.6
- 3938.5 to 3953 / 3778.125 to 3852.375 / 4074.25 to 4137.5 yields 0.32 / 6.38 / 11.4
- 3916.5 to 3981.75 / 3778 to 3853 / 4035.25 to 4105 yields 0.47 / 6.39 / 10.7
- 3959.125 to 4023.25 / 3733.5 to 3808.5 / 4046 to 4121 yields 0.13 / 6.87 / 10.9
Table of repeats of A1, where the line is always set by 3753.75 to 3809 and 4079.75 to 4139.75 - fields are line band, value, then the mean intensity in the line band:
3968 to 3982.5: 5.33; 6.28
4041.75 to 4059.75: 0.67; 10.4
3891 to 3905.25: 2.68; 7.3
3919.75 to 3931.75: 5.66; 4.93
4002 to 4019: -0.65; 10.7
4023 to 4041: -0.48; 10.9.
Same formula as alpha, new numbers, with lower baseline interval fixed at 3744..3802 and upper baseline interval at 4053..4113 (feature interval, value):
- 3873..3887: 0.29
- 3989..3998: -0.07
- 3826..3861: 0.47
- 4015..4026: -0.10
